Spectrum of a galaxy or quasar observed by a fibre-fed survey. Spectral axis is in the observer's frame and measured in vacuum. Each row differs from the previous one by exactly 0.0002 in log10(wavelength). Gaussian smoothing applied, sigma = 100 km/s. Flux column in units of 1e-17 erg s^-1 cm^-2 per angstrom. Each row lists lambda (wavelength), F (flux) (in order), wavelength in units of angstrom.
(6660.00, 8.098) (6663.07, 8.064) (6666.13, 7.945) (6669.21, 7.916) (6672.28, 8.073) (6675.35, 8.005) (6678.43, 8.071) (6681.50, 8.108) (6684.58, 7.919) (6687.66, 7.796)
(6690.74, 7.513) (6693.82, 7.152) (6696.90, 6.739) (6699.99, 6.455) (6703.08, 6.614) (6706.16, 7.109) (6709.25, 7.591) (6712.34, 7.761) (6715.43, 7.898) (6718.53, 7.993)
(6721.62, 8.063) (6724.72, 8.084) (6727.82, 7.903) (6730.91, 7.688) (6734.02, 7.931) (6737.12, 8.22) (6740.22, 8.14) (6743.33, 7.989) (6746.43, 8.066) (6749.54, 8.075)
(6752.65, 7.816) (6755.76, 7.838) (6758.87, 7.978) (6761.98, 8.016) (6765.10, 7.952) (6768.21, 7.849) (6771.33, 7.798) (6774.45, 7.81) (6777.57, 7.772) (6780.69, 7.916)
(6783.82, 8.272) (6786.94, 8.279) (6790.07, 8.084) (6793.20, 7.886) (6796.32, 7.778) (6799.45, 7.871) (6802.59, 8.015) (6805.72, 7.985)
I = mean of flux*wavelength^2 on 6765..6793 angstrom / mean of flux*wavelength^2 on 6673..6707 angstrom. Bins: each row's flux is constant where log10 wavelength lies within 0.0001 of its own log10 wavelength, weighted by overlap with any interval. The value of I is 1.10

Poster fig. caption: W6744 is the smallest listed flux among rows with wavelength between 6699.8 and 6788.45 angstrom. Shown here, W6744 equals 6.455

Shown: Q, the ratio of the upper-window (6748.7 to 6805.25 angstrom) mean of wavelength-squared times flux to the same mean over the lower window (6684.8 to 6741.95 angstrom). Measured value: 1.06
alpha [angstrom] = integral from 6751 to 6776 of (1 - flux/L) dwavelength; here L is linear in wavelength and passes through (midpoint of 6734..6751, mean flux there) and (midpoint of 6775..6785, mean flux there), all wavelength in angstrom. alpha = 0.4 angstrom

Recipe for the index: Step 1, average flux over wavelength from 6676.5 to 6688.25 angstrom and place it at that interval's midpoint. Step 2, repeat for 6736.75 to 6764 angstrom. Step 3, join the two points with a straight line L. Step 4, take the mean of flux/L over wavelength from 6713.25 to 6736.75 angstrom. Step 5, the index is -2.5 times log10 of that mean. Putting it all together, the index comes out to 0.01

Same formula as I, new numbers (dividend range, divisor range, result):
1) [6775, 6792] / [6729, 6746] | 1.02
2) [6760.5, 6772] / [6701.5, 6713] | 1.11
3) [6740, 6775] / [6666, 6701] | 1.06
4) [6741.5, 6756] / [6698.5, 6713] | 1.14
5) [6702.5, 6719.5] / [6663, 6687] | 0.95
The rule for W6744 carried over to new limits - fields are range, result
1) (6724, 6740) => 7.688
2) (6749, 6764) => 7.816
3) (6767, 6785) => 7.772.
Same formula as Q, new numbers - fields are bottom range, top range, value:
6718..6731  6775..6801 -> 1.02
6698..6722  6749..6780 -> 1.08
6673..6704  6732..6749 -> 1.10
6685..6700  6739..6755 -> 1.12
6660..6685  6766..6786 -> 1.02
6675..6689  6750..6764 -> 1.02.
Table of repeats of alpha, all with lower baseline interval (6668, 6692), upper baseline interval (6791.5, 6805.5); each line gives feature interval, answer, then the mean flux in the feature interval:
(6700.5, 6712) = 1.2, 7.12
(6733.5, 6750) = -0.3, 8.08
